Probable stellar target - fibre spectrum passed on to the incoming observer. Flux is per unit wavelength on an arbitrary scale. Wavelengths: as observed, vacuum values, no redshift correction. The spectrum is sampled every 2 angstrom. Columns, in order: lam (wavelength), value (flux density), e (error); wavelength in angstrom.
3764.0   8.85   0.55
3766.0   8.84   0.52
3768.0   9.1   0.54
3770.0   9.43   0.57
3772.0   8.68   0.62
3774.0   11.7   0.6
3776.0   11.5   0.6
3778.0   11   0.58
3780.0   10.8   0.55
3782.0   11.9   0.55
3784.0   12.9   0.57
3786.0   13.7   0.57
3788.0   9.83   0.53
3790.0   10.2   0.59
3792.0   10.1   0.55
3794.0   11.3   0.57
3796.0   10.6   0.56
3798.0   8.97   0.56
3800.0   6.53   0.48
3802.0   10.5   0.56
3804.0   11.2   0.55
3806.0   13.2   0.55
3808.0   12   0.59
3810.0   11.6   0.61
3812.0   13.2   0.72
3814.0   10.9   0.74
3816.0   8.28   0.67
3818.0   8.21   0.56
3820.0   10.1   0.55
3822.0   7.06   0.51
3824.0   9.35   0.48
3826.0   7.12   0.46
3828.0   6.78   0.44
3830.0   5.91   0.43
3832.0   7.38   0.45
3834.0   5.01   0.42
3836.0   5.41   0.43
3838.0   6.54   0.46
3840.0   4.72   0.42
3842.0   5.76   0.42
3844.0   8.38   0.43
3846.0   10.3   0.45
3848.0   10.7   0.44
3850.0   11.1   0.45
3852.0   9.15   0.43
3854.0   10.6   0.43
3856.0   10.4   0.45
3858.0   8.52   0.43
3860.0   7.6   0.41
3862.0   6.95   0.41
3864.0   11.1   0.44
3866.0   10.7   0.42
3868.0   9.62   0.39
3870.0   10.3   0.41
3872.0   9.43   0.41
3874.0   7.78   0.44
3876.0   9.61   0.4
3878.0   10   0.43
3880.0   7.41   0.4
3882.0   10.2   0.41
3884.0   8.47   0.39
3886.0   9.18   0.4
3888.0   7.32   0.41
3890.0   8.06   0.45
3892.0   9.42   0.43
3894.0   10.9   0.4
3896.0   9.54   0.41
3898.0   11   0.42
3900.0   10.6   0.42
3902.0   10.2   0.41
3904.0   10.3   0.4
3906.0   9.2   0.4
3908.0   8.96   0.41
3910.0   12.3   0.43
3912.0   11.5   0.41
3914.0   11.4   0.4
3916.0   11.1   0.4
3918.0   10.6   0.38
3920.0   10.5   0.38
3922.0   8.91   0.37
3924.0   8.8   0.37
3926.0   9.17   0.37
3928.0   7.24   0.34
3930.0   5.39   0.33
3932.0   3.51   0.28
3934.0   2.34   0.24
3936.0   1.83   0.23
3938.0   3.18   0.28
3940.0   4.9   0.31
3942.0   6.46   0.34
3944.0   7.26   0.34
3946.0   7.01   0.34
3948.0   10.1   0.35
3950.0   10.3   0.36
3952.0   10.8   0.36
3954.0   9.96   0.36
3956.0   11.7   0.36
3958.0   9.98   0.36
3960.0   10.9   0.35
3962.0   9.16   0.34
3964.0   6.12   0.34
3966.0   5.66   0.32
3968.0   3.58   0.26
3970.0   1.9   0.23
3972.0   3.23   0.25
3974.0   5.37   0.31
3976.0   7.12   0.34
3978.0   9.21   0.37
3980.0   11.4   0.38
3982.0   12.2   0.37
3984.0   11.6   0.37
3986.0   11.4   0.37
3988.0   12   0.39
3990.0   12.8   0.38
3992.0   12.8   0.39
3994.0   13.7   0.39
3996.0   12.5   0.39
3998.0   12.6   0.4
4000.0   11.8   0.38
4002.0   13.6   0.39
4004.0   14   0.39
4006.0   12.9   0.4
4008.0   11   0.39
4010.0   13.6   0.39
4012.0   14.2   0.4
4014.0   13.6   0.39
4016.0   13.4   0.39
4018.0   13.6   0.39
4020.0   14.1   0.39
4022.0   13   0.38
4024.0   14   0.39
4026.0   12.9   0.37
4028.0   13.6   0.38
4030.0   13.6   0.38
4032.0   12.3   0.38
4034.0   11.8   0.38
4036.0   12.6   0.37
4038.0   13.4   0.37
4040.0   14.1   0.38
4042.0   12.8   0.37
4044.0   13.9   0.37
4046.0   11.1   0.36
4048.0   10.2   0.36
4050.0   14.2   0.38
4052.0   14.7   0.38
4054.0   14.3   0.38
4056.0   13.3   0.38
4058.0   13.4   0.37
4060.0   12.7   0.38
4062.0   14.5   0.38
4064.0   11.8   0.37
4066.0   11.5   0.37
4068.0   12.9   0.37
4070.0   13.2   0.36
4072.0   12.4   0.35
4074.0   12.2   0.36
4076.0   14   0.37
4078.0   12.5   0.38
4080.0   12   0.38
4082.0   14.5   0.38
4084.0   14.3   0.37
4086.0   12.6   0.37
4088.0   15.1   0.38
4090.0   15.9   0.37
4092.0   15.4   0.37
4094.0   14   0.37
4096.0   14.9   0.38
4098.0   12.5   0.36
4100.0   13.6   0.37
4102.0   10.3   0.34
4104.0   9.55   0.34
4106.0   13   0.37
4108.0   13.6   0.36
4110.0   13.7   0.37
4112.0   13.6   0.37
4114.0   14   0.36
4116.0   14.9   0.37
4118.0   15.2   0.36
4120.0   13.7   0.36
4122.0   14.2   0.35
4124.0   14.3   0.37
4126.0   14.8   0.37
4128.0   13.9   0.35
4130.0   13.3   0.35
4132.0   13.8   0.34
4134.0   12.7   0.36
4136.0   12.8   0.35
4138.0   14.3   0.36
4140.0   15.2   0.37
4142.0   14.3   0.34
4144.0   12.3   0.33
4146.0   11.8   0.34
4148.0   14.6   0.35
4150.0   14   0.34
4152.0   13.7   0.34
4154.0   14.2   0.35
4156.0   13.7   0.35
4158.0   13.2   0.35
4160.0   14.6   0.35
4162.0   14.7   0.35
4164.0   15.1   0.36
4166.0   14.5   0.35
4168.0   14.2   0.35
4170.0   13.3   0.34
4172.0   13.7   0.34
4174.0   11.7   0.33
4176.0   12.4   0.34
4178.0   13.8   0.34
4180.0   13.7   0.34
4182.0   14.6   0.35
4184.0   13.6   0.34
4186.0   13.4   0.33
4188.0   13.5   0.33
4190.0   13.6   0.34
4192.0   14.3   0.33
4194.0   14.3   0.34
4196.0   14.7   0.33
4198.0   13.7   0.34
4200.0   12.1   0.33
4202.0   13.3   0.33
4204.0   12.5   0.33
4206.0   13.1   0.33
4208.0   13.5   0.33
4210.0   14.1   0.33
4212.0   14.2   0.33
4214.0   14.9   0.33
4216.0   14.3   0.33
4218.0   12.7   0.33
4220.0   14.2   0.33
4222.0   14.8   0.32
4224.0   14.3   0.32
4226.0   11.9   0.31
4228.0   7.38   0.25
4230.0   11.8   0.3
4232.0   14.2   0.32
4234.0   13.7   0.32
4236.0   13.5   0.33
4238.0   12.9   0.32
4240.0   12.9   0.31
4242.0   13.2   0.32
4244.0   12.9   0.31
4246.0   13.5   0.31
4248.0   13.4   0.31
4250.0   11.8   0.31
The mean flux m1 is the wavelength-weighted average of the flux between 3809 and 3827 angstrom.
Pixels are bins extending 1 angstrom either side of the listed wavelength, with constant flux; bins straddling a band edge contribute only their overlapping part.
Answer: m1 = 9.54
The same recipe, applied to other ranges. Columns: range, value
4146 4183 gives 13.8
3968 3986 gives 7.72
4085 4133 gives 13.7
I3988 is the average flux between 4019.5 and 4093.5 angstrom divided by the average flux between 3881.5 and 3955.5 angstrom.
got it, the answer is 1.5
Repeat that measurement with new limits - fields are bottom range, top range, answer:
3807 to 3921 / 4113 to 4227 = 1.50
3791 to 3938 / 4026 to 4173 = 1.51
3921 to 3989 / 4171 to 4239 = 1.75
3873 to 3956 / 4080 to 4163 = 1.59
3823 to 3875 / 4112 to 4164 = 1.67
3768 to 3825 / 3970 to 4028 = 1.12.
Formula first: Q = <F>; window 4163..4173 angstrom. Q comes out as 14.2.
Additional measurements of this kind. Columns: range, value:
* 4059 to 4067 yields 12.6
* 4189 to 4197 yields 14.2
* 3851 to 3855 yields 9.88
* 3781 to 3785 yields 12.4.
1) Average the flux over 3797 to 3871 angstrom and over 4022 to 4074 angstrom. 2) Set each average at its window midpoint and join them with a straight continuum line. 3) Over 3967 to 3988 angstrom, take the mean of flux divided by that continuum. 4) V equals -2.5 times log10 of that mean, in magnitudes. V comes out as 0.43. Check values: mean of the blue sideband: 8.95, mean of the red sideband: 13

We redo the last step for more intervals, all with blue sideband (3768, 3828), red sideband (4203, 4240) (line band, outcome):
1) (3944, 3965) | 0.20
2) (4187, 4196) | -0.08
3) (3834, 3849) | 0.42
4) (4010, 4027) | -0.15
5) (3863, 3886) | 0.14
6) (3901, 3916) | 0.05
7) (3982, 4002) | -0.07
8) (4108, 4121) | -0.14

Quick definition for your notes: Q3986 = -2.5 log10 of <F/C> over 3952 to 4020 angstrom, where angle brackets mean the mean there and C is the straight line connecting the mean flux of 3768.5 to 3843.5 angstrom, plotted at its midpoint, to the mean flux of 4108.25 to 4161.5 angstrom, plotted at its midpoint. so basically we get 0.125 mag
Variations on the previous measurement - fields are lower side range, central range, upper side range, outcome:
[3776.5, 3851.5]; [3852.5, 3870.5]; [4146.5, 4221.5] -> 0.05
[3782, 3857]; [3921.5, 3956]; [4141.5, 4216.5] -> 0.47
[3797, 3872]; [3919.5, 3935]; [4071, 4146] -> 0.46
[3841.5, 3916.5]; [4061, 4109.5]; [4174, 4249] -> -0.11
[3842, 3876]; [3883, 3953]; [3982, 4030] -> 0.26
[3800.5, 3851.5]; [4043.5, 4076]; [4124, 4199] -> -0.05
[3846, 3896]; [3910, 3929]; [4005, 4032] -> 0.06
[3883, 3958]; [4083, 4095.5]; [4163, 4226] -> -0.23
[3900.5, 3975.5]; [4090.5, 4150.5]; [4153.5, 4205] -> -0.11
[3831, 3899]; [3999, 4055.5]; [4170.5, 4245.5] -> -0.20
